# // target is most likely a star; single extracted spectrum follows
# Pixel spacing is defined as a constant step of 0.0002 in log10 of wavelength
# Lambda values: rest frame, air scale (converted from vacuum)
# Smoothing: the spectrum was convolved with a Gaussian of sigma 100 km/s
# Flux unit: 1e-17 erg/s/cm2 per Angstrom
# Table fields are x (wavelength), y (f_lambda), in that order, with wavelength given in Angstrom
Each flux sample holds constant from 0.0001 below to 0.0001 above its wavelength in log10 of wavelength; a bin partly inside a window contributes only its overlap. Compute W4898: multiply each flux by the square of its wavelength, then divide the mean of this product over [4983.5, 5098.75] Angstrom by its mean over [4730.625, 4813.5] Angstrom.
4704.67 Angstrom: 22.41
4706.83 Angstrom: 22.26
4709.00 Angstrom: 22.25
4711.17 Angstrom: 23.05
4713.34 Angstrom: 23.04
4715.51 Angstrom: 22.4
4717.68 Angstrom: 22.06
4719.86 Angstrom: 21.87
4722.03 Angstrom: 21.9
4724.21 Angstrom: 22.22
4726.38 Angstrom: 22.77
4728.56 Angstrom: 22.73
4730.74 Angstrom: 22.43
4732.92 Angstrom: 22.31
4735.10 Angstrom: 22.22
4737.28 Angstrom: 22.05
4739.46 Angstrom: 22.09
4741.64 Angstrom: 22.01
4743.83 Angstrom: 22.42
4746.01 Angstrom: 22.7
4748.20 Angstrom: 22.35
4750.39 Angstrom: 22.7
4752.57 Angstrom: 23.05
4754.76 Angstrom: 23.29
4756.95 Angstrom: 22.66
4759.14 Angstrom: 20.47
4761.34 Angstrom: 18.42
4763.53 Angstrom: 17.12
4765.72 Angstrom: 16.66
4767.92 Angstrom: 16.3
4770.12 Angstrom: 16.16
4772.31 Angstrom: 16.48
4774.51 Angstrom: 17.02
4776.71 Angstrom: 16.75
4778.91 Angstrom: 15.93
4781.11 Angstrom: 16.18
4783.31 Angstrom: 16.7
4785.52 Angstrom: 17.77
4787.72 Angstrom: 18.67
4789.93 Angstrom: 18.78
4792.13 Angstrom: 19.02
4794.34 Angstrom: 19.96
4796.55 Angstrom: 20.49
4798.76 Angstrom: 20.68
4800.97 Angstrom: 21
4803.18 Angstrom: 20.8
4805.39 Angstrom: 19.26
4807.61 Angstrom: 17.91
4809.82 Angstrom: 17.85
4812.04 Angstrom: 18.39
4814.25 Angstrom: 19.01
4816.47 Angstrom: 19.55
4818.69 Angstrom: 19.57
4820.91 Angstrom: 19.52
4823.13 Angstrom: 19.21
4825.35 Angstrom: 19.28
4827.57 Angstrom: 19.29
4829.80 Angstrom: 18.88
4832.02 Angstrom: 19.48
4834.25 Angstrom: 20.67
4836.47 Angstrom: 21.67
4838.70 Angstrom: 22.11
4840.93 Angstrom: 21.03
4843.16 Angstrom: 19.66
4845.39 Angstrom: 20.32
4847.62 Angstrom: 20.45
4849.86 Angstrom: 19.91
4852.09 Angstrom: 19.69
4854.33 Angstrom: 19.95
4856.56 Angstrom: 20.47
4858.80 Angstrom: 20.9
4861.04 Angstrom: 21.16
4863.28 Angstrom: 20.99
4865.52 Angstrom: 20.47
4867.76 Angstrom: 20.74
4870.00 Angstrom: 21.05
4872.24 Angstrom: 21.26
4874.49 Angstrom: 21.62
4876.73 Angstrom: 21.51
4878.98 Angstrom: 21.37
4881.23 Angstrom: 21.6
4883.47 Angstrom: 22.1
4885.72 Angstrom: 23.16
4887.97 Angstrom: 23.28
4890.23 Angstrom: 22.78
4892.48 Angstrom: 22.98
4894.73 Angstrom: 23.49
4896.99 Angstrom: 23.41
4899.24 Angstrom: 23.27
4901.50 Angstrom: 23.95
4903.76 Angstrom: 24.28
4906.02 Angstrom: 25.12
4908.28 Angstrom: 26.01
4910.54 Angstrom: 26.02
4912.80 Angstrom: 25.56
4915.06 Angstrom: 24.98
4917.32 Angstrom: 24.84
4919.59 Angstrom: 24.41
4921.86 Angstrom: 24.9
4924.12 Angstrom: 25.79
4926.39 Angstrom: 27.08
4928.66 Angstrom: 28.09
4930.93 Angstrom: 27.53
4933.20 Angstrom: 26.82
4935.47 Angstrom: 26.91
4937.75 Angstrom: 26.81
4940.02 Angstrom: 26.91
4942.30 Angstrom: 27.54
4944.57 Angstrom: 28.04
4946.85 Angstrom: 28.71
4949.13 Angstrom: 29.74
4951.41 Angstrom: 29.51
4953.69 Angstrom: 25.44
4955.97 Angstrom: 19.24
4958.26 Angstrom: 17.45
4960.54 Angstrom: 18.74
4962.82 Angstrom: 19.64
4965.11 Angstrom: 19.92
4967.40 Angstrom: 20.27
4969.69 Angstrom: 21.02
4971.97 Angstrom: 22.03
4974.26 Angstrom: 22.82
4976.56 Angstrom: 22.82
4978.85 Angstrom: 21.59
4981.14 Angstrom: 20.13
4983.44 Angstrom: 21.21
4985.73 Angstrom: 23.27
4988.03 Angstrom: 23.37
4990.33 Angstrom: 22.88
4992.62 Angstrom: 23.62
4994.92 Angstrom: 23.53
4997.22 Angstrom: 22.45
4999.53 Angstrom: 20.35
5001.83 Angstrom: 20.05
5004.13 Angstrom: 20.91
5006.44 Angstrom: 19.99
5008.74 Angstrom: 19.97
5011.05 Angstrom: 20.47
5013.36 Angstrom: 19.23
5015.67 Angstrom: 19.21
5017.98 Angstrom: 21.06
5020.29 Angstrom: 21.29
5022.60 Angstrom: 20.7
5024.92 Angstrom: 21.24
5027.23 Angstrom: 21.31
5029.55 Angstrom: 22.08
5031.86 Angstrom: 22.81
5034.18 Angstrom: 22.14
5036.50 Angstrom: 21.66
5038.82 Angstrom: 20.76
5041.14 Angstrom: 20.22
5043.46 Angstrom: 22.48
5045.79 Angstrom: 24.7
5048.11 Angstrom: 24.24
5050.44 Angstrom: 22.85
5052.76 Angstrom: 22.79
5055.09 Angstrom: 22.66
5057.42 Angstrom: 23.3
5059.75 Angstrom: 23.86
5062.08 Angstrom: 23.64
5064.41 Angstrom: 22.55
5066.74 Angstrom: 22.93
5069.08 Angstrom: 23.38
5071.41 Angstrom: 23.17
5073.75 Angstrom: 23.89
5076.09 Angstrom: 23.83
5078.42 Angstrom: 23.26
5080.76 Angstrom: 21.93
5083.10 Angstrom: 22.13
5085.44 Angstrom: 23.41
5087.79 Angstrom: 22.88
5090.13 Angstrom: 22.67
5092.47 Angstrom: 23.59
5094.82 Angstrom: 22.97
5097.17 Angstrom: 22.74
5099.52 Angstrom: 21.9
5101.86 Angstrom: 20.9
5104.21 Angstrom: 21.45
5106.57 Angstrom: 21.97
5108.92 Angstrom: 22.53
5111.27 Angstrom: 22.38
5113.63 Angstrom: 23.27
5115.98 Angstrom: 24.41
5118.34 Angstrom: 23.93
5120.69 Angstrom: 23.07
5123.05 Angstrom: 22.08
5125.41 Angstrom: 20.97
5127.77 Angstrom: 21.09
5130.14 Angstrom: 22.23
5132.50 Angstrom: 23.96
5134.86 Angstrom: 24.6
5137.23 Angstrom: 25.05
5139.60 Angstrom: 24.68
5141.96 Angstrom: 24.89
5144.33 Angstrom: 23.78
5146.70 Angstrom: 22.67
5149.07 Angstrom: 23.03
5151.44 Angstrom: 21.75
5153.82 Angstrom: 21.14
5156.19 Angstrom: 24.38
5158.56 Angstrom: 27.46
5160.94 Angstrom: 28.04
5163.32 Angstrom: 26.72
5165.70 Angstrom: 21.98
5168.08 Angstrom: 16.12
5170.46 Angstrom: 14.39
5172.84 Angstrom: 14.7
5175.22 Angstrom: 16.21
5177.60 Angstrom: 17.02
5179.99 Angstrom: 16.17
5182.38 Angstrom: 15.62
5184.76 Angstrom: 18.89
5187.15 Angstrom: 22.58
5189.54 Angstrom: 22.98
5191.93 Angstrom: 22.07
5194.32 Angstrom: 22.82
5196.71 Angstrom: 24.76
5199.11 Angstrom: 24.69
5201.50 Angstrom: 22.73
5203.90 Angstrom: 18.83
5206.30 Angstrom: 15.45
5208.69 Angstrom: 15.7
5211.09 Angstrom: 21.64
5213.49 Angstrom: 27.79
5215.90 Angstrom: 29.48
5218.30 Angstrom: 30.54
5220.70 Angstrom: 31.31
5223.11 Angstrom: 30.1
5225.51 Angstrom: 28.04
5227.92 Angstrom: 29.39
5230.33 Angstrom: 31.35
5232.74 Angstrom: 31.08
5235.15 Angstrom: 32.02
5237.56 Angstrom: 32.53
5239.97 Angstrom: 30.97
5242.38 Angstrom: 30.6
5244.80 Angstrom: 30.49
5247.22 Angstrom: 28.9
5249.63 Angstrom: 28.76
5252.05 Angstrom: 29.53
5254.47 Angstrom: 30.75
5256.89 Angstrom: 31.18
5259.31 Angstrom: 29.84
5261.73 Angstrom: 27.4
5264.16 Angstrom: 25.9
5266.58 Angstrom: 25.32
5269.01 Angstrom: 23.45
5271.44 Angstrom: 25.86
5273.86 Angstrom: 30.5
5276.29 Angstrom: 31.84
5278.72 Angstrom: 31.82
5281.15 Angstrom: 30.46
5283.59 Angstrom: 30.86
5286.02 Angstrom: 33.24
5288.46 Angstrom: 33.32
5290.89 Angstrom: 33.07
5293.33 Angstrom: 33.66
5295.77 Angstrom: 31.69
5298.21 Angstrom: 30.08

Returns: 1.27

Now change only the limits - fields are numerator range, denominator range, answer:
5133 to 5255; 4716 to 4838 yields 1.45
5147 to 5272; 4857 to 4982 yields 1.18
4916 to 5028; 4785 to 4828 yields 1.28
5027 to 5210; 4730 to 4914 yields 1.20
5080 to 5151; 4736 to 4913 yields 1.25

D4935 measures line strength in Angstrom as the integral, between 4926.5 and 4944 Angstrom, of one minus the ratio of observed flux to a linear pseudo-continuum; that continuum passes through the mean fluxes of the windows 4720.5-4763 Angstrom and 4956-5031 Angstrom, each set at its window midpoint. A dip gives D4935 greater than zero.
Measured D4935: -4.9 Angstrom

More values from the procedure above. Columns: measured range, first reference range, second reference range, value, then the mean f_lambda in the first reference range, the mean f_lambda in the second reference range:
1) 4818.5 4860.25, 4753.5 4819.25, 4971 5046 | -1.7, 18.6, 21.5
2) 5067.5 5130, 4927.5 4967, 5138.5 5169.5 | 3.2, 25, 23.5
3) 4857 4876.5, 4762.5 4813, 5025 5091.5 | -1.6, 18.1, 22.8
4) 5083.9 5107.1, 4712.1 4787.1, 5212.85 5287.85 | 3.8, 20.4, 29.8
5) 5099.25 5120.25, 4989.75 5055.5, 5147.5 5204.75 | -1.2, 21.6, 21.1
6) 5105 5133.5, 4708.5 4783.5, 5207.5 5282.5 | 4.4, 20.6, 28.9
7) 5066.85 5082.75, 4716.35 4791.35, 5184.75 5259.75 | 1.0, 20.1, 26.9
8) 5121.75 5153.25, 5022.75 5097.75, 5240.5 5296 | 2.8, 22.7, 29.9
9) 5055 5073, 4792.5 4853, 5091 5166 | -0.5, 19.8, 23.3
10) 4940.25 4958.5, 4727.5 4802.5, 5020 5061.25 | -4.0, 19.9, 22.3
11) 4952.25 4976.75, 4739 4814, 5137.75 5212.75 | -0.8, 19.3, 21.2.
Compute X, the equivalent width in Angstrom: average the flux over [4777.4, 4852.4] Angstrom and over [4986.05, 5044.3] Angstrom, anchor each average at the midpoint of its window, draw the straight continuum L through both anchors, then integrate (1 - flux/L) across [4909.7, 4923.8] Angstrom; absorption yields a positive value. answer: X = -3.3 Angstrom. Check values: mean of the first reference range 19.4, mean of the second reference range 21.4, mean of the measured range 25.2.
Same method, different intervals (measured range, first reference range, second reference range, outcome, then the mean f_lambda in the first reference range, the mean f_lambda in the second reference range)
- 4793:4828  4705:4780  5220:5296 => 4.2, 20.9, 30.1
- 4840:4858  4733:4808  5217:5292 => 1.0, 19.6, 30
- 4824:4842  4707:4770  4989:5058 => 1.1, 21.5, 21.7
